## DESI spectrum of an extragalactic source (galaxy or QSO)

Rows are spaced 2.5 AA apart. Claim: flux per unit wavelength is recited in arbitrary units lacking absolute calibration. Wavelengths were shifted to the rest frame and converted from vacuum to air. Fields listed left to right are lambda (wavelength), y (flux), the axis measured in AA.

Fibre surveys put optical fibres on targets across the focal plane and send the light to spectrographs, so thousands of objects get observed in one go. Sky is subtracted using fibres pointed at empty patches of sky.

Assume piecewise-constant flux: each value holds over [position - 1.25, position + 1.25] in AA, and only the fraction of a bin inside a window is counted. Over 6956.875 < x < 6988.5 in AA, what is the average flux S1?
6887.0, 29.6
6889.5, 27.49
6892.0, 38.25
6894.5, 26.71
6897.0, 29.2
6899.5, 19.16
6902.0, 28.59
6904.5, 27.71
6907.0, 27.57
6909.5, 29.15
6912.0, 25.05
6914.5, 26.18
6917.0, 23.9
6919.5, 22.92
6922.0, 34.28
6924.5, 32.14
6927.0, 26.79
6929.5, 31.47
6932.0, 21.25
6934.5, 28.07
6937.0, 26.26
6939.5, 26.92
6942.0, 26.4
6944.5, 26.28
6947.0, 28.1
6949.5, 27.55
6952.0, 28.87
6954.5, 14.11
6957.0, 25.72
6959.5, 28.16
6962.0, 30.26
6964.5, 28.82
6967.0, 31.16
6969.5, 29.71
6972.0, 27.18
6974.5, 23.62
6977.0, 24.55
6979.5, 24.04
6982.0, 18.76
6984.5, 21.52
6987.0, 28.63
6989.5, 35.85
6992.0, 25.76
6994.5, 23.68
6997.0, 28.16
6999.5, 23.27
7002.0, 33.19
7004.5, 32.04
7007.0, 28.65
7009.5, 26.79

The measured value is 26.4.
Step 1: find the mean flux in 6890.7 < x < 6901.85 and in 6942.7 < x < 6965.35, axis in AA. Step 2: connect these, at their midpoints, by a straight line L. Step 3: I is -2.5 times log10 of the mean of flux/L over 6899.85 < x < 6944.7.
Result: 0.01 mag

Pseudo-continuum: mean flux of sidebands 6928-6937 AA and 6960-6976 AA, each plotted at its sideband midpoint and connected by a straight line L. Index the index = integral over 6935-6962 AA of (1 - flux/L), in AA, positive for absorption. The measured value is 1.4 AA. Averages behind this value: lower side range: 26.8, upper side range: 28.4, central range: 26.1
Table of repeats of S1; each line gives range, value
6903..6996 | 26.7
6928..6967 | 26.7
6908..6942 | 27.2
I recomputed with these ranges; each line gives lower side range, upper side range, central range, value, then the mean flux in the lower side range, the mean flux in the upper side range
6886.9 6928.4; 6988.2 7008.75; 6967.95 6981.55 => 0.121 mag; 27.9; 28.8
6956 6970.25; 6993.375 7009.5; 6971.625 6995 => 0.128 mag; 29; 28.1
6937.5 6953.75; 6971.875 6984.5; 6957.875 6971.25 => -0.191 mag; 26.9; 23.1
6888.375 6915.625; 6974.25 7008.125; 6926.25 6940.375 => 0.023 mag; 27.7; 26.6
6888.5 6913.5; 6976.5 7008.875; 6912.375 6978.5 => 0.018 mag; 27.9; 26.8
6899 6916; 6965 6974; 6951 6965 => 0.105 mag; 26.5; 28.8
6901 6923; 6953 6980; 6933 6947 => -0.005 mag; 27.2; 26.2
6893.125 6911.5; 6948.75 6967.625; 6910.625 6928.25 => -0.021 mag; 26.9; 26.7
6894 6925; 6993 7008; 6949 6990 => 0.062 mag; 27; 28.1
